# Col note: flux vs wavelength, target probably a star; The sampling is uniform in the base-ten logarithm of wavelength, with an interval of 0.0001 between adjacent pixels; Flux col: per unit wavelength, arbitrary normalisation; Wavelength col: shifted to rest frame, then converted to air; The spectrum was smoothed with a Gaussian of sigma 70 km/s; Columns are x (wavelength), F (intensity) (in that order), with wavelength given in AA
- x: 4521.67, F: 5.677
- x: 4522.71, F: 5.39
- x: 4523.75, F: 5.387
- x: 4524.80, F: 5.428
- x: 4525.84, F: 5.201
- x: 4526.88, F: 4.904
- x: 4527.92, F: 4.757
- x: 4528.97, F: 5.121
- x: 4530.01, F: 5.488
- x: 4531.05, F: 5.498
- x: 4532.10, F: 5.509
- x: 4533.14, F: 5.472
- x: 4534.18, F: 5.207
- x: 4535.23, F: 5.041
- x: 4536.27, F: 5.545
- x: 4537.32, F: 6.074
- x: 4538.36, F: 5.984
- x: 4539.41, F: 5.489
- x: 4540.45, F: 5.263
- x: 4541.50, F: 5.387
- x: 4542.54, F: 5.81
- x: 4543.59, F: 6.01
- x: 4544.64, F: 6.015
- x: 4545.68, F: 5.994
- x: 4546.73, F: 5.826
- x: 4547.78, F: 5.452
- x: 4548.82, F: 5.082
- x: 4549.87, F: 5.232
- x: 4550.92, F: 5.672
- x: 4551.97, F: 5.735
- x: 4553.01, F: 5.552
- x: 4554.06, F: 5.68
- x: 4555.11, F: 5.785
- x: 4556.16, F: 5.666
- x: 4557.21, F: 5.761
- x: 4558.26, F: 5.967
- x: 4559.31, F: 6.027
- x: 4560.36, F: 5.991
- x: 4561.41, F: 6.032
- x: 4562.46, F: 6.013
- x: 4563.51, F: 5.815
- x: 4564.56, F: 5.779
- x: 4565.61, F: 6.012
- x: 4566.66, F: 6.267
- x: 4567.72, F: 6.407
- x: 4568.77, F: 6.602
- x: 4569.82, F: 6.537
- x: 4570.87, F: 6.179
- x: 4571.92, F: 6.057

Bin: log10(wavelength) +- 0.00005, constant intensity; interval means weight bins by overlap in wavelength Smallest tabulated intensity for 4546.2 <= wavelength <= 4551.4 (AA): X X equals 5.082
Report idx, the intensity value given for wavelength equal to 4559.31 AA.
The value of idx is 6.027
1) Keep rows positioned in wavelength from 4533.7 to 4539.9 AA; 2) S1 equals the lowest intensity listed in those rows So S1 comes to 5.041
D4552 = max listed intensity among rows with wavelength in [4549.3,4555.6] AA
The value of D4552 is 5.785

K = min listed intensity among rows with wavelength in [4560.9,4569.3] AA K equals 5.779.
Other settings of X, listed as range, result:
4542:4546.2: 5.81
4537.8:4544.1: 5.263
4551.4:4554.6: 5.552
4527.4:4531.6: 4.757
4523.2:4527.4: 4.904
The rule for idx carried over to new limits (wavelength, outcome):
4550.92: 5.672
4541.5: 5.387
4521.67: 5.677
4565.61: 6.012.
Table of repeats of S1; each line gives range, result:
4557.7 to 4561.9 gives 5.967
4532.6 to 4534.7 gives 5.207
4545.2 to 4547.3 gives 5.826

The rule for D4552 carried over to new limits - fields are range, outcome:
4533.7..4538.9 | 6.074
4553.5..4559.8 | 6.027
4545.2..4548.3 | 5.994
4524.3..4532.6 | 5.509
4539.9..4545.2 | 6.015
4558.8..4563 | 6.032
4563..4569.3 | 6.602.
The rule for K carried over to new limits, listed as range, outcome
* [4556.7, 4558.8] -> 5.761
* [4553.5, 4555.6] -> 5.68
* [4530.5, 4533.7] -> 5.472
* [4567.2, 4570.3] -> 6.407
